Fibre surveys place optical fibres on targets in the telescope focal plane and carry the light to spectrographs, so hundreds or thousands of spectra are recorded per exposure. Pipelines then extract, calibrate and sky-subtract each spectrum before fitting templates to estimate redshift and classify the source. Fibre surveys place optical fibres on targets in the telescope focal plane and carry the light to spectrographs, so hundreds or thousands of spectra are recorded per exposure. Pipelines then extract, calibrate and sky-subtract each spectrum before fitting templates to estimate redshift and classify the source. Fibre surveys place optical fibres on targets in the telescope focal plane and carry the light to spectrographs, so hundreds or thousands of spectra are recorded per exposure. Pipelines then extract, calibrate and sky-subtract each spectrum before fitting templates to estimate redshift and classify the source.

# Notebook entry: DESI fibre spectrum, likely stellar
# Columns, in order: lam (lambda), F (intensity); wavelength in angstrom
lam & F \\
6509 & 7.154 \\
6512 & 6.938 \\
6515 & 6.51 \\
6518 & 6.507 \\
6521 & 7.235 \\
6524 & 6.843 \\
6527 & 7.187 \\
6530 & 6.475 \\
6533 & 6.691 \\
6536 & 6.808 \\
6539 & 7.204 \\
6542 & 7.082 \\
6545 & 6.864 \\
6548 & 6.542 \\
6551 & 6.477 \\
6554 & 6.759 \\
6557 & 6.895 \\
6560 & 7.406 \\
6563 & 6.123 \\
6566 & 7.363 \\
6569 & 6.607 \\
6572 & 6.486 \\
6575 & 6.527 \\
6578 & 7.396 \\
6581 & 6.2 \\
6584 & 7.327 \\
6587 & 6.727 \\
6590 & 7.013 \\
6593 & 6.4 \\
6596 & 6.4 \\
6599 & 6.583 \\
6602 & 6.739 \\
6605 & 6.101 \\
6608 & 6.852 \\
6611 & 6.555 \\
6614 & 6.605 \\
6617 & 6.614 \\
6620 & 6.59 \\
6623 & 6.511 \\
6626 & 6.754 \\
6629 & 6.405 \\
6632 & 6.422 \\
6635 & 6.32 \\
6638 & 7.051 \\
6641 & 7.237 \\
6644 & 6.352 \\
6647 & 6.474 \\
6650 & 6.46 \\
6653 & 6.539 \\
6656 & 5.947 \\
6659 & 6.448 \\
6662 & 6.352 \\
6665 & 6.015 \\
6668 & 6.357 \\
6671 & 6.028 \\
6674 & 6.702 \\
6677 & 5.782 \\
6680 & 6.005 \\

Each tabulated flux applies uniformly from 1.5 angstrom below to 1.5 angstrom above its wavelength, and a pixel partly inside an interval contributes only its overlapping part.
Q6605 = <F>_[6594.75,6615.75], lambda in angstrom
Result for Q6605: 6.55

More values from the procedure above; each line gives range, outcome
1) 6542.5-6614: 6.71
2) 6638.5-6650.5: 6.68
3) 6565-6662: 6.62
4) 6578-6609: 6.67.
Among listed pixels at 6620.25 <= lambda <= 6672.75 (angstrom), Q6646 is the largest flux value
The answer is 7.237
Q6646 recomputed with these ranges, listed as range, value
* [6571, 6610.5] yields 7.396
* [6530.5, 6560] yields 7.406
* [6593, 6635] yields 6.852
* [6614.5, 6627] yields 6.754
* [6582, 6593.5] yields 7.327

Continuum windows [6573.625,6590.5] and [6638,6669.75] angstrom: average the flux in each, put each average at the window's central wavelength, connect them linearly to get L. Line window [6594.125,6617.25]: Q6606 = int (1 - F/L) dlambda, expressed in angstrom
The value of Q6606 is 0.6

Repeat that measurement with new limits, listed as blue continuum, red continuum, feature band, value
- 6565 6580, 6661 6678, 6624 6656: -0.83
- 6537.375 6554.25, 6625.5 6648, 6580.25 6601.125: 0.14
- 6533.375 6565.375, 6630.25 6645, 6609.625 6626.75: 0.30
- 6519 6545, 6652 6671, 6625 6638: -0.25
